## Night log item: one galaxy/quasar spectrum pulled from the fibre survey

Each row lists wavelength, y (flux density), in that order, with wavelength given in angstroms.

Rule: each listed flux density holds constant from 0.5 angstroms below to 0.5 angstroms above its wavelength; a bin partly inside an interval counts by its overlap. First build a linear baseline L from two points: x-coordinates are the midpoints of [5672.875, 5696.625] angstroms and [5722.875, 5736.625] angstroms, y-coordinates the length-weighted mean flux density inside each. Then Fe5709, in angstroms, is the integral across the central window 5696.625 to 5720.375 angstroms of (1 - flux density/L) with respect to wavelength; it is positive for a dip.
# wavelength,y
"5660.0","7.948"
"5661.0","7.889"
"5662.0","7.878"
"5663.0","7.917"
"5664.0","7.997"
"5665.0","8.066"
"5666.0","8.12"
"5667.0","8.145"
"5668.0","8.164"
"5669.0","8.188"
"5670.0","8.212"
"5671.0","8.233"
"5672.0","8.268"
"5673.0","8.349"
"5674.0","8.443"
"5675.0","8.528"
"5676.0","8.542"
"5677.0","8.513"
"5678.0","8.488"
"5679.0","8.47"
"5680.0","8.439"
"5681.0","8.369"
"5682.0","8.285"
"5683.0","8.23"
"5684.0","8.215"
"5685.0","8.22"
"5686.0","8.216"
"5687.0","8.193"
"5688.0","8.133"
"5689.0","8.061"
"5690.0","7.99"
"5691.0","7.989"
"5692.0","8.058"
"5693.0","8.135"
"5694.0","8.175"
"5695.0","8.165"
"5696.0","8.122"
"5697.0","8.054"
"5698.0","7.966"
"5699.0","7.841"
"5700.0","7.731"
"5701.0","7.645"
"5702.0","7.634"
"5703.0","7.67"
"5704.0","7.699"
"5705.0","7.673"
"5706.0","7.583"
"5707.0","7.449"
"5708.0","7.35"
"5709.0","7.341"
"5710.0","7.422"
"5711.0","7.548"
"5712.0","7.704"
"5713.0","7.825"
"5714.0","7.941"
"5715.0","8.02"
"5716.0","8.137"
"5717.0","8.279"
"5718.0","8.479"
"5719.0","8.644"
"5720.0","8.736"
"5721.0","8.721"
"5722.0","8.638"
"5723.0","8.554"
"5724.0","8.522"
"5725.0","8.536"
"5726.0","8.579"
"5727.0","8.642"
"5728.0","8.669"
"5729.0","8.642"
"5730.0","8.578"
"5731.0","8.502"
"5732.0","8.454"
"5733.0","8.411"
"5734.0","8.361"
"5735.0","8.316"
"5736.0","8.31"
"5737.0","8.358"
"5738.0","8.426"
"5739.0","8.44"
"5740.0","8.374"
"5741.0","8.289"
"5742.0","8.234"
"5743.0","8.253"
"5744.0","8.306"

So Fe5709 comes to 1.55 angstroms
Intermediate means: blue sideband 8.26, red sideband 8.5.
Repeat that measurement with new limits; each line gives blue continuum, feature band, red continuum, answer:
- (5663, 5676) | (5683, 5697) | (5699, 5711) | -0.5 angstroms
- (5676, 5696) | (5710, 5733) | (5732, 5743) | -0.1 angstroms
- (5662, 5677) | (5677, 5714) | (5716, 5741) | 1.7 angstroms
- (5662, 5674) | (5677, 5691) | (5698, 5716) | -0.5 angstroms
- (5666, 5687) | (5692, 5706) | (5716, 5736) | 0.9 angstroms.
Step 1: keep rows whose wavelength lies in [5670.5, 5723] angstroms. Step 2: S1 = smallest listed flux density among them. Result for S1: 7.341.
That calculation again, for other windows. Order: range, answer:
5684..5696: 7.989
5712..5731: 7.704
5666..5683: 8.12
